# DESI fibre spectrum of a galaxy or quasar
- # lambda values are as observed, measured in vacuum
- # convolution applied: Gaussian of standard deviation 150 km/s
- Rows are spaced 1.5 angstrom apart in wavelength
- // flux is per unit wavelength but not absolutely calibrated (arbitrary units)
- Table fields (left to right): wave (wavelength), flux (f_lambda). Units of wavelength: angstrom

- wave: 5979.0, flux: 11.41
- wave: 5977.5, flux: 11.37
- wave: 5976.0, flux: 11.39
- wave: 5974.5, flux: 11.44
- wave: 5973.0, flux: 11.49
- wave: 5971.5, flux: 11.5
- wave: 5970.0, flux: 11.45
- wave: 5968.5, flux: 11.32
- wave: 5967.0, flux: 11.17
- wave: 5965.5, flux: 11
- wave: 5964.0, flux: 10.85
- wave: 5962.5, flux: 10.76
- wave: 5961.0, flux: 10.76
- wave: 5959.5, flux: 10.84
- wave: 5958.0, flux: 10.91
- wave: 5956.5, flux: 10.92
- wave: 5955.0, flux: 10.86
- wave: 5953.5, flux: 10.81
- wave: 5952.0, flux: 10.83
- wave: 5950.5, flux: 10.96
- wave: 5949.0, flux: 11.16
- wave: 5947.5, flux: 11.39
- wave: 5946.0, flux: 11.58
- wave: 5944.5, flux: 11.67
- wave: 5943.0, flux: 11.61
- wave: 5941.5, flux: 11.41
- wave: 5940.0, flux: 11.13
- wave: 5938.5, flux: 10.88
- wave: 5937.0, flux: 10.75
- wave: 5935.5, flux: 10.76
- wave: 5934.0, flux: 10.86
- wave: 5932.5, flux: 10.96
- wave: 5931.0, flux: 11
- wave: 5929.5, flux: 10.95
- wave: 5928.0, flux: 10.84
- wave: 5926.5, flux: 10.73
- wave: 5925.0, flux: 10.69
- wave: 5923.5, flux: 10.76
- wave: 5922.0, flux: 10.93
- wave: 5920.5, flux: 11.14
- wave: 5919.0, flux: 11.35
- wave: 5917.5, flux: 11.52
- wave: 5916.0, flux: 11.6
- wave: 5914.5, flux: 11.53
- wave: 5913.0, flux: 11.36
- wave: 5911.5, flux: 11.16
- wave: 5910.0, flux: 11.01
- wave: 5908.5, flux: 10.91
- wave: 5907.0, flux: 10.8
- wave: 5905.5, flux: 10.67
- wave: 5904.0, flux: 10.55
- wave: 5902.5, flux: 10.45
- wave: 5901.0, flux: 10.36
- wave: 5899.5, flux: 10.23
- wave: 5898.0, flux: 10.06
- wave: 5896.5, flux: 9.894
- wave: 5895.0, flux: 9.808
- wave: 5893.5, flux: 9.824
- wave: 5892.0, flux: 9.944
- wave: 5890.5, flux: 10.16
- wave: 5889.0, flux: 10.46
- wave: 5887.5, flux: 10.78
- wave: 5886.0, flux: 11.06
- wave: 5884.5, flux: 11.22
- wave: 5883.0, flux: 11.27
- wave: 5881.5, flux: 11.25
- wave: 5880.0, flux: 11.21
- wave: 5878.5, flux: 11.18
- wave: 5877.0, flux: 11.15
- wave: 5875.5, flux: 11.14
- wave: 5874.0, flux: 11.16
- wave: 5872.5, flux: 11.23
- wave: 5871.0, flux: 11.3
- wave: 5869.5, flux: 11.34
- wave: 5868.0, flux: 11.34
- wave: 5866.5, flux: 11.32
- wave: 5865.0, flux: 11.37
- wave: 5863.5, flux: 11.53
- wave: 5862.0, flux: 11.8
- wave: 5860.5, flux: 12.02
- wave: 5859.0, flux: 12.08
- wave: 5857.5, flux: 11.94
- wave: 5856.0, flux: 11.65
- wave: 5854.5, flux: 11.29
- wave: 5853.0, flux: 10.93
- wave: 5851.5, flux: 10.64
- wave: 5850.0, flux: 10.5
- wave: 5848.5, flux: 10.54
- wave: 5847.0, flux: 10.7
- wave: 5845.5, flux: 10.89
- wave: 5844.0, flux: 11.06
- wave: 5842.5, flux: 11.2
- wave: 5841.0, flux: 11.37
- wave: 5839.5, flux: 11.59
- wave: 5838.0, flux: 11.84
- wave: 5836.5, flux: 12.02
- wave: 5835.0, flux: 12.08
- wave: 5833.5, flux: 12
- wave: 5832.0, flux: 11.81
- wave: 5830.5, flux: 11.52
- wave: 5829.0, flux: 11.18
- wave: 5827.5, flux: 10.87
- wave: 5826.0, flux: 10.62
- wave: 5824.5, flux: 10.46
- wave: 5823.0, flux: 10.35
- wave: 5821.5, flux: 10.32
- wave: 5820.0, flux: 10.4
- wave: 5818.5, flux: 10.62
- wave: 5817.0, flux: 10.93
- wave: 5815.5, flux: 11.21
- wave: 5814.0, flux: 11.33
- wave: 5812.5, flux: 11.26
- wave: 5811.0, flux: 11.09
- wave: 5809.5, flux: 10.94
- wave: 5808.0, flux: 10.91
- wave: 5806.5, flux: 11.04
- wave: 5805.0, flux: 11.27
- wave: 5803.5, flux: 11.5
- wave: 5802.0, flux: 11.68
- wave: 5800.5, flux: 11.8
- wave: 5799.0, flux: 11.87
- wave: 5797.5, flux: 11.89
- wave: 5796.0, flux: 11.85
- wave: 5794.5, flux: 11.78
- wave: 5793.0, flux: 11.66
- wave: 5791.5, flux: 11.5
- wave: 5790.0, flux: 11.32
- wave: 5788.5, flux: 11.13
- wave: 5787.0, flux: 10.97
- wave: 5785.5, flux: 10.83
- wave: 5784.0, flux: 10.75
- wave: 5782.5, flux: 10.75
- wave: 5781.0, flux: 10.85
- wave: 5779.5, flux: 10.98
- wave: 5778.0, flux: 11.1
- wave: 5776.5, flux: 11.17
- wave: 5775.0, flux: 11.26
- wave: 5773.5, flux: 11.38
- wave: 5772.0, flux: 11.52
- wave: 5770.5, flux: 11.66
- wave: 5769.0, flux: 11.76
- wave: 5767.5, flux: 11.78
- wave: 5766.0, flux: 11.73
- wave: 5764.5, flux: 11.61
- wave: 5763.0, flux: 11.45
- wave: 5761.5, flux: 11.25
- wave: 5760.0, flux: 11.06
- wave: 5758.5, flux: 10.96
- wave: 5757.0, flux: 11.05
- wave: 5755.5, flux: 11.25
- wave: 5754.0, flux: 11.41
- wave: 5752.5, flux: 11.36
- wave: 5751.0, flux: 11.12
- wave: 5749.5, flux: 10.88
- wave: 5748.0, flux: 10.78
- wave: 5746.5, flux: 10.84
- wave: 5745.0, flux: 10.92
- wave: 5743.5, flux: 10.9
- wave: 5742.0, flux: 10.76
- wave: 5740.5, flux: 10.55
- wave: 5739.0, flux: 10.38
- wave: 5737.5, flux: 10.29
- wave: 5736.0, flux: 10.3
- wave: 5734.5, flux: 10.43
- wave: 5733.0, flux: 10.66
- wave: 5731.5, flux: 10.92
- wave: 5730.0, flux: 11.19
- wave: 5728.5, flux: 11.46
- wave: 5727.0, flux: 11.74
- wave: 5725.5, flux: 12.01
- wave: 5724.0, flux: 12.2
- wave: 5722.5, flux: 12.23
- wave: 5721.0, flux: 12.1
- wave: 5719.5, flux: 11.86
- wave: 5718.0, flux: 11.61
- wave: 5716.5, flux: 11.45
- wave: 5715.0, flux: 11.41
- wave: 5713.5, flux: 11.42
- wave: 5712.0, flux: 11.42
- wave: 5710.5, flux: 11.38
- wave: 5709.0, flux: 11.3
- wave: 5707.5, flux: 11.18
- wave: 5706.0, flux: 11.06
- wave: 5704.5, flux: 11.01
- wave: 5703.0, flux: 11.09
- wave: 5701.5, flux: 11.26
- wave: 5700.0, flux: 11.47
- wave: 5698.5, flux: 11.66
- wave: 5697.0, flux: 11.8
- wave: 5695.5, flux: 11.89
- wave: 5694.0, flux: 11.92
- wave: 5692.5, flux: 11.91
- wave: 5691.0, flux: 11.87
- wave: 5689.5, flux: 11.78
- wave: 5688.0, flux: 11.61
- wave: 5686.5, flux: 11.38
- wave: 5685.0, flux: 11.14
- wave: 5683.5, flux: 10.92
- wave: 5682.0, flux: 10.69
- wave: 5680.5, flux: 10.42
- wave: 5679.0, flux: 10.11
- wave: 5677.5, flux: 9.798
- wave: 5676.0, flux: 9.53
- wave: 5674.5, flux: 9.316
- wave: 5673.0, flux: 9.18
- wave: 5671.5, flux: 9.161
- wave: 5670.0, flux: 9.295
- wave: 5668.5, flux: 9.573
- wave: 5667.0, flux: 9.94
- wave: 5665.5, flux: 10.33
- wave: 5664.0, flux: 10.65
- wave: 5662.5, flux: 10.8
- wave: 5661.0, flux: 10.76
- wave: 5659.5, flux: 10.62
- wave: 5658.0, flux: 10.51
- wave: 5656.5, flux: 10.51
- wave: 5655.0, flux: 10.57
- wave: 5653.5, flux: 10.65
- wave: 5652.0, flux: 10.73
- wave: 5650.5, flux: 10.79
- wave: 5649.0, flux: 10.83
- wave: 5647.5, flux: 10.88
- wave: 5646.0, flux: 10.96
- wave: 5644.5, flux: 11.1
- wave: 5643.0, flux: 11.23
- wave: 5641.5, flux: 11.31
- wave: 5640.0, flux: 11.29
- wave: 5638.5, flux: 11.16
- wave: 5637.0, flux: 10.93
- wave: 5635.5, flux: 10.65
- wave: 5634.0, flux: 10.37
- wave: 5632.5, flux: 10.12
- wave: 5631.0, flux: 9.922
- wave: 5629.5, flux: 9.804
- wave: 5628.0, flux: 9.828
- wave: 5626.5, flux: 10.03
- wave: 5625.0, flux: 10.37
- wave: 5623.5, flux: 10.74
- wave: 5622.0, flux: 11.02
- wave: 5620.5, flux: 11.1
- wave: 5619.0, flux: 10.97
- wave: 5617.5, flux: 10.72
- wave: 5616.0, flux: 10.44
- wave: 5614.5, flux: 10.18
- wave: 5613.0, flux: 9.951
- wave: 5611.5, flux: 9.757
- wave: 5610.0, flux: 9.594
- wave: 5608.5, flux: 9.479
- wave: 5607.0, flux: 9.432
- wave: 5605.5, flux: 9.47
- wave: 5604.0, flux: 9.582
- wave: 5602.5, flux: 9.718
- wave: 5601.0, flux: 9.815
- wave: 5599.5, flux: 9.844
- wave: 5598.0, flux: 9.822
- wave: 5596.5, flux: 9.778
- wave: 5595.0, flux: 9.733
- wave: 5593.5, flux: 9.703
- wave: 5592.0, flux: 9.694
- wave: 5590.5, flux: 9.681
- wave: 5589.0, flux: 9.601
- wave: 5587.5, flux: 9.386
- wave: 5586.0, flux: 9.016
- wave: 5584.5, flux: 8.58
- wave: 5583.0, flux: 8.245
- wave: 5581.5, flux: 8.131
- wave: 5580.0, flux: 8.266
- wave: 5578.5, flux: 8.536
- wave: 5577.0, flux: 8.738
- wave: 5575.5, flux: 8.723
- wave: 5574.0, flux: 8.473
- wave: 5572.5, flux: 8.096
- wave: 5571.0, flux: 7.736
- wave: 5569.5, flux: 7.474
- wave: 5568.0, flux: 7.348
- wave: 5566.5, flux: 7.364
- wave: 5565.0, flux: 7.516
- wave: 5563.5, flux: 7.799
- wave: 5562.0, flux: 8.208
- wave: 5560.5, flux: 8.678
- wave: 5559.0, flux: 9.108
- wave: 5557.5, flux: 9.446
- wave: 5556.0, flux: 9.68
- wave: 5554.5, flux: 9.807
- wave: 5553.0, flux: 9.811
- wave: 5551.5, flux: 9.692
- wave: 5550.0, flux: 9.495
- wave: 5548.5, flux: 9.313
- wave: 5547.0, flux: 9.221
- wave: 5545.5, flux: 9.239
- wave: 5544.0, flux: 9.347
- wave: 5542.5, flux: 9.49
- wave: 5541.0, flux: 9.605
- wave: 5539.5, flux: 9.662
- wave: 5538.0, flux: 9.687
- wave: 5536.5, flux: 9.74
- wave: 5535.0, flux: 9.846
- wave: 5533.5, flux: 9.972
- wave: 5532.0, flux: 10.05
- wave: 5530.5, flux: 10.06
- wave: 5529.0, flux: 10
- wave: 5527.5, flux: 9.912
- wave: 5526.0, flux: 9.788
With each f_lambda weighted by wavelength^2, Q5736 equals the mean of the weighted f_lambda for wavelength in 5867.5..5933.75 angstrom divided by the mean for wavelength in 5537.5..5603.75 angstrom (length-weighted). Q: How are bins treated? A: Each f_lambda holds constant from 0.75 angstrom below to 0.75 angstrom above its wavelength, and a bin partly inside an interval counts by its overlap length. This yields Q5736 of 1.4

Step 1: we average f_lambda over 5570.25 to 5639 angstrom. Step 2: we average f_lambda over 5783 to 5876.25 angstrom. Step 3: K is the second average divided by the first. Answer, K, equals 1.2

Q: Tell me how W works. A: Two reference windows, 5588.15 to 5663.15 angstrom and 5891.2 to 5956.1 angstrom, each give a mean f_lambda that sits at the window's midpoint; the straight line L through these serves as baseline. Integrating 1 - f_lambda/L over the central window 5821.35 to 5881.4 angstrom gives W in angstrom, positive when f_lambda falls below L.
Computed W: -3.0 angstrom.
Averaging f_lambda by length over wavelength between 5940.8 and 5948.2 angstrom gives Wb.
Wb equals 11.5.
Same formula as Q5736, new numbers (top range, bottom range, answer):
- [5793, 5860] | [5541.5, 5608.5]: 1.36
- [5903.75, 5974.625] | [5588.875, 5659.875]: 1.20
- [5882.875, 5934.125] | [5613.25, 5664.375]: 1.11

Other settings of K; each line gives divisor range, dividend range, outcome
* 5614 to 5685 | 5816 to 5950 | 1.06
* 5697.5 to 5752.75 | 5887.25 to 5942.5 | 0.96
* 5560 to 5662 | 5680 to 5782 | 1.16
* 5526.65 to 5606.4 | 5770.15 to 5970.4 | 1.21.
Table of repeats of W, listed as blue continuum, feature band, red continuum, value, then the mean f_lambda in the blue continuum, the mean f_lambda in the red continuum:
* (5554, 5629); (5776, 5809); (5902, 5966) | -3.2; 9.29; 11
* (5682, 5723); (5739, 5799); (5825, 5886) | 1.1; 11.5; 11.3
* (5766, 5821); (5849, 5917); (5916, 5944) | 0.8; 11.3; 11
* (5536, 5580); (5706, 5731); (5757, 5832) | -2.7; 8.85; 11.2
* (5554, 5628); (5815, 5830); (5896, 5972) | -0.4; 9.28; 11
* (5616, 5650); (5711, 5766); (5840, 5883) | -1.3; 10.7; 11.3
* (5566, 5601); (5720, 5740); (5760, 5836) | -1.4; 8.81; 11.3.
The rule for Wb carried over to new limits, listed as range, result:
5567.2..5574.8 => 7.83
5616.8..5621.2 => 10.9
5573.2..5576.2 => 8.59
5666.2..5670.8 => 9.61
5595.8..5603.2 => 9.8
